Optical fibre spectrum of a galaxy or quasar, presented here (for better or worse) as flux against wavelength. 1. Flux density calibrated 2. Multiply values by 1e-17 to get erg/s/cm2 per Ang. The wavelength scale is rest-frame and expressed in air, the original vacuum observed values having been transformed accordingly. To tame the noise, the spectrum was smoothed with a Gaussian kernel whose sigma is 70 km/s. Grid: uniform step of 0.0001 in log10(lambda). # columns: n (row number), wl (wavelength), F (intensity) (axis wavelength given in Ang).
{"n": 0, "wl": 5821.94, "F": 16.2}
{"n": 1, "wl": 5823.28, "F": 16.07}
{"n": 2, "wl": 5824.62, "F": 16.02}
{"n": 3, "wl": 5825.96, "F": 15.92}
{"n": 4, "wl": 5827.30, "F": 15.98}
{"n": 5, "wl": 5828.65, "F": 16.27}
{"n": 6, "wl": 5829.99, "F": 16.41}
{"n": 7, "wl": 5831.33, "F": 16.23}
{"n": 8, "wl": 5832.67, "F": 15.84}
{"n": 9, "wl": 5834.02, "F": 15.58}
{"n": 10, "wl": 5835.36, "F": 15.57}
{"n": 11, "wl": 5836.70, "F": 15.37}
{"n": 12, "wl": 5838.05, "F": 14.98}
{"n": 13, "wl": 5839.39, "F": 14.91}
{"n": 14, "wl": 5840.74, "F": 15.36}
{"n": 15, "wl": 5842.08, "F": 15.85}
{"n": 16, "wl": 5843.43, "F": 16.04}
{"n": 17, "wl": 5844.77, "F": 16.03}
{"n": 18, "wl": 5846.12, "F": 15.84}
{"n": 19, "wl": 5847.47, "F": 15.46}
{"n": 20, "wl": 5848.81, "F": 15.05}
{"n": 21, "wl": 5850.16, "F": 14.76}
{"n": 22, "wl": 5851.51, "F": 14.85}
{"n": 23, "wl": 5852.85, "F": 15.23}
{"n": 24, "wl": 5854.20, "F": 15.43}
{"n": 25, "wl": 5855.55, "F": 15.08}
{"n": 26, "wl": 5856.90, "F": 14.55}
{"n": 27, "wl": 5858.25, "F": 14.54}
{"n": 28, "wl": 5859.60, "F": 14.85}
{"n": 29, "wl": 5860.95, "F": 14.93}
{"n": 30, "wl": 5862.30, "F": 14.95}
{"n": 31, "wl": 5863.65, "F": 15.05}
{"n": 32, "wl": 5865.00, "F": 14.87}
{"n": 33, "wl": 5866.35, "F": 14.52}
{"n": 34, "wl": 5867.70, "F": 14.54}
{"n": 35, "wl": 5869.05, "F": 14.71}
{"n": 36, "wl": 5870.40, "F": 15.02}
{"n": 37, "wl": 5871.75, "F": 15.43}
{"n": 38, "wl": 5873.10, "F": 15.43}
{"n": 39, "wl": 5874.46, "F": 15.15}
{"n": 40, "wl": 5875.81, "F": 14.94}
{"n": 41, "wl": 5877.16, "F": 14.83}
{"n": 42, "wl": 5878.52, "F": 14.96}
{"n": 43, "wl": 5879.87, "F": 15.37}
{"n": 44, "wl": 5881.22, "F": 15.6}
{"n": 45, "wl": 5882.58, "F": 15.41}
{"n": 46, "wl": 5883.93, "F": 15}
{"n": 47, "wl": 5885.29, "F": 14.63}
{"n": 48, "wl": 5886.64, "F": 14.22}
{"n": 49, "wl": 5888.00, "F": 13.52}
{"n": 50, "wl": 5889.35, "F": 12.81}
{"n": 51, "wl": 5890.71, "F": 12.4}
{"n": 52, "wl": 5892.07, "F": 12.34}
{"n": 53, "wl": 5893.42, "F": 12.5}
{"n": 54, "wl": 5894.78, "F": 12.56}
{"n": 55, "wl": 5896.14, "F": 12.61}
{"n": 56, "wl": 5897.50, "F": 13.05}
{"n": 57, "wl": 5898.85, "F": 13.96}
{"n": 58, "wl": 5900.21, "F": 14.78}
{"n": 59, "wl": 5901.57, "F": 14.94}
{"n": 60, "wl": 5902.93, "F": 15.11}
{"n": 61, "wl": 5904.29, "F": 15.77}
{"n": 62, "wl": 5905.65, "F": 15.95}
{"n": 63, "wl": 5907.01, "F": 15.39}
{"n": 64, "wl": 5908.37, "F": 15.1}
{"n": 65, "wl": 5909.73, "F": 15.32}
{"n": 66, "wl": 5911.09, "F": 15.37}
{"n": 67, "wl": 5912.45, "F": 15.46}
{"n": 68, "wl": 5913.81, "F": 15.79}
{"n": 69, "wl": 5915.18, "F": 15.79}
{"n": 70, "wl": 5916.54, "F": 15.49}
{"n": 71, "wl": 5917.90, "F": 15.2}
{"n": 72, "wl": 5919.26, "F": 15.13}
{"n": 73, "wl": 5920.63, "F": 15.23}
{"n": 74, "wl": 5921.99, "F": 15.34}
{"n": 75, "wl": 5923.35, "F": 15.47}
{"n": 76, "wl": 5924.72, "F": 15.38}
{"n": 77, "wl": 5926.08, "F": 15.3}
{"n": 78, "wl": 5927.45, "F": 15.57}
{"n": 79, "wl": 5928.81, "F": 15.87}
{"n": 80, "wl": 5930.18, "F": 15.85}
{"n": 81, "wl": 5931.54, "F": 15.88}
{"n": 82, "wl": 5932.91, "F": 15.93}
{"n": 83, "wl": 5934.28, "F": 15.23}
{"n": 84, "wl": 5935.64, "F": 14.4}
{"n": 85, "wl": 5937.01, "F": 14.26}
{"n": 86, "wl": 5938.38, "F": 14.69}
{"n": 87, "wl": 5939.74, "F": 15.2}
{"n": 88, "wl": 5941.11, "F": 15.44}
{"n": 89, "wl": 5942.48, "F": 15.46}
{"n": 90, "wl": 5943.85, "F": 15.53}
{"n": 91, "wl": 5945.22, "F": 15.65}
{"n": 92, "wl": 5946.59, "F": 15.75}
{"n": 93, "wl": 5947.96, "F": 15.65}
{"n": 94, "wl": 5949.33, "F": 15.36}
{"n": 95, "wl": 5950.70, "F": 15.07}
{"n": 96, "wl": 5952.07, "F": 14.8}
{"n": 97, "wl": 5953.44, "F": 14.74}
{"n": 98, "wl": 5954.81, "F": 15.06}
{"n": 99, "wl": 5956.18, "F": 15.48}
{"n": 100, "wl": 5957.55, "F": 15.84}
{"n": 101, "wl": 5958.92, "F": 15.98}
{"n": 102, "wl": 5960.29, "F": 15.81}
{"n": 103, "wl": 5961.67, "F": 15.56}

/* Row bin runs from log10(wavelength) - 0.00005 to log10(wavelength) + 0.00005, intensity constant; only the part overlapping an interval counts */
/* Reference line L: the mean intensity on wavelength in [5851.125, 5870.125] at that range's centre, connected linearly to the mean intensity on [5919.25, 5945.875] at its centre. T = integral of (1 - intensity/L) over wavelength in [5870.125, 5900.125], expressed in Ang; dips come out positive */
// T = 1.7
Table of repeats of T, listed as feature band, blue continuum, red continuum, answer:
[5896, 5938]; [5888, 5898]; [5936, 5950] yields -3.9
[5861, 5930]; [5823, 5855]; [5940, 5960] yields 3.2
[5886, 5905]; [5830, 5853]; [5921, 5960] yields 2.2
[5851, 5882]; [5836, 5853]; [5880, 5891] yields -0.4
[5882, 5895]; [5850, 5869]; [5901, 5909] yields 1.4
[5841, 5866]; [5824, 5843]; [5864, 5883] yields 0.3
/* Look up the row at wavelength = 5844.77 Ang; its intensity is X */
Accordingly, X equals 16.03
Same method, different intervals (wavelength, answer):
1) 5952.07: 14.8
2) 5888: 13.52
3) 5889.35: 12.81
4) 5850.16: 14.76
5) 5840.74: 15.36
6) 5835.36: 15.57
